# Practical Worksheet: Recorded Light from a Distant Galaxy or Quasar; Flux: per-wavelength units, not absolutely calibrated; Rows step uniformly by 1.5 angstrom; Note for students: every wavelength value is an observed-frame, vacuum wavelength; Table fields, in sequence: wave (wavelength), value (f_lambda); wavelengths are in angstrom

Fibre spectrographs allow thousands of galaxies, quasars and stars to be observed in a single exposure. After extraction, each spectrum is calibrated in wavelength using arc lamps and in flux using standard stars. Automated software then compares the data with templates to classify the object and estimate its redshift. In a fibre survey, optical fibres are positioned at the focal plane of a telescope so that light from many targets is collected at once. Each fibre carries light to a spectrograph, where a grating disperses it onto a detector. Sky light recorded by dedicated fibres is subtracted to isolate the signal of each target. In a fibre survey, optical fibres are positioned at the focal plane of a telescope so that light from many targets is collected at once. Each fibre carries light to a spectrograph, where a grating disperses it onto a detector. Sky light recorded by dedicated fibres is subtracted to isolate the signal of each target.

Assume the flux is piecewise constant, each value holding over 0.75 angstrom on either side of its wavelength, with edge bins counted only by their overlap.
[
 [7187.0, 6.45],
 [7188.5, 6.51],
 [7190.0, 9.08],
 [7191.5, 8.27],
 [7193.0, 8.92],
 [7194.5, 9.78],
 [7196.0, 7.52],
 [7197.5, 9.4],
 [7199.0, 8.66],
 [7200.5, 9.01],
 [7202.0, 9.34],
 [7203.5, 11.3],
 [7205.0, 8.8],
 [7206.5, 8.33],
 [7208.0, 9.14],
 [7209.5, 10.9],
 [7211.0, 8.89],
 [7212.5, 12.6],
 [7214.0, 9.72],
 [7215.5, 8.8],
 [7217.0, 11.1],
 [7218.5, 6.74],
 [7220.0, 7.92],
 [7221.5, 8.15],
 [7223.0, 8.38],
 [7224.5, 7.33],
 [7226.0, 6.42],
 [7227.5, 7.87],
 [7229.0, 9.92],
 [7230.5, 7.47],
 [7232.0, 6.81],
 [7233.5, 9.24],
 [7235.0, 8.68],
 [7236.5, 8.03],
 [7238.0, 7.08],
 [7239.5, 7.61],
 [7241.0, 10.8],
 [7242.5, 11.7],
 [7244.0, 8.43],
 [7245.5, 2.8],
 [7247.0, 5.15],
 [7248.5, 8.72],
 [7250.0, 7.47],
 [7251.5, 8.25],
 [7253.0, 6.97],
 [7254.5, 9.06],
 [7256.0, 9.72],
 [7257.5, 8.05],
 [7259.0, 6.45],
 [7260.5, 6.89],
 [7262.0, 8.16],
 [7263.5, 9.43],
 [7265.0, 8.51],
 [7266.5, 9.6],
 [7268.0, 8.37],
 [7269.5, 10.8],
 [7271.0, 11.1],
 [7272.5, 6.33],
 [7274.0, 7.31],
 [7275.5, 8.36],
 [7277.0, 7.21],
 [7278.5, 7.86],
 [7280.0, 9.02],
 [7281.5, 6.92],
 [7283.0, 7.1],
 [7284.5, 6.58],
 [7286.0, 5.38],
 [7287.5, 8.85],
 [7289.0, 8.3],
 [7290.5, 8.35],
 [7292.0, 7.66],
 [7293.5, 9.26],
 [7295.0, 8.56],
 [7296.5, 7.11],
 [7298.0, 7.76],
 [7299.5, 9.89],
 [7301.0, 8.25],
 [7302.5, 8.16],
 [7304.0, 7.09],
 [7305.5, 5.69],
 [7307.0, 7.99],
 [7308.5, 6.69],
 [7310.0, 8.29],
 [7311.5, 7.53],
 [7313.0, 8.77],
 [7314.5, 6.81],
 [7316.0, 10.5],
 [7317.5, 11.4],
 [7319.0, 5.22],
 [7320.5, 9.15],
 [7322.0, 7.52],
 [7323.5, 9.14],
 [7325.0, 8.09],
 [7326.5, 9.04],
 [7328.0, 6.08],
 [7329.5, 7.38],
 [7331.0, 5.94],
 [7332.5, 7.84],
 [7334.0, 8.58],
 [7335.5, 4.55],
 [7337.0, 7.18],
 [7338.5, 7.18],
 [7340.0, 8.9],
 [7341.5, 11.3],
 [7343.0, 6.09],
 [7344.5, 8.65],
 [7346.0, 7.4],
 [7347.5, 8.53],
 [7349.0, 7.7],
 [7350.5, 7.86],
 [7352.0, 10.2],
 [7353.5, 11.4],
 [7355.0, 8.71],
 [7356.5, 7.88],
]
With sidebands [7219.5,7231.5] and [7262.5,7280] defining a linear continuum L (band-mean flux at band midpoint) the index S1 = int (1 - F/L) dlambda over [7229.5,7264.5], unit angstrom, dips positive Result 1.2 angstrom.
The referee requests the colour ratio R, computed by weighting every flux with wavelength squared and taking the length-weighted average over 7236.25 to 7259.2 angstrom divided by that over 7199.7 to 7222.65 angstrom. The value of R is 0.9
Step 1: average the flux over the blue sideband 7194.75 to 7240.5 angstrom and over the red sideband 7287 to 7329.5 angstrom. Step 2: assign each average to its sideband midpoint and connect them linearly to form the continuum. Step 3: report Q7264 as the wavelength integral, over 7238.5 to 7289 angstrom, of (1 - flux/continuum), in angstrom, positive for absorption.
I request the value 2.3 angstrom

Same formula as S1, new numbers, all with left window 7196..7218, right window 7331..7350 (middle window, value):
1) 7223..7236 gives 1.8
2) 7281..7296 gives 1.4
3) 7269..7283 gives 0.7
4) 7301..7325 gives 0.4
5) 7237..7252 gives 2.1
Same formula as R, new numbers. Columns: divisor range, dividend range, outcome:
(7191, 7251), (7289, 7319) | 0.97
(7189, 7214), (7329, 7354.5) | 0.89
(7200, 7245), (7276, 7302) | 0.91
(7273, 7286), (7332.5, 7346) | 1.07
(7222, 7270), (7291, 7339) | 0.98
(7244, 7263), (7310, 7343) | 1.10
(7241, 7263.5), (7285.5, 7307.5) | 1.02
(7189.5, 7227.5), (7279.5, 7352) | 0.91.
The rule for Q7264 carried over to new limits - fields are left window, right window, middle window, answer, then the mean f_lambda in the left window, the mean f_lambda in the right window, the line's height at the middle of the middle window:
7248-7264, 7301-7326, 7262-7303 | -0.88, 8.08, 8.02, 8.05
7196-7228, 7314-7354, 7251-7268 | 0.69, 8.96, 8.12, 8.64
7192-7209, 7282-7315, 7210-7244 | 0.17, 9.12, 7.73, 8.75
